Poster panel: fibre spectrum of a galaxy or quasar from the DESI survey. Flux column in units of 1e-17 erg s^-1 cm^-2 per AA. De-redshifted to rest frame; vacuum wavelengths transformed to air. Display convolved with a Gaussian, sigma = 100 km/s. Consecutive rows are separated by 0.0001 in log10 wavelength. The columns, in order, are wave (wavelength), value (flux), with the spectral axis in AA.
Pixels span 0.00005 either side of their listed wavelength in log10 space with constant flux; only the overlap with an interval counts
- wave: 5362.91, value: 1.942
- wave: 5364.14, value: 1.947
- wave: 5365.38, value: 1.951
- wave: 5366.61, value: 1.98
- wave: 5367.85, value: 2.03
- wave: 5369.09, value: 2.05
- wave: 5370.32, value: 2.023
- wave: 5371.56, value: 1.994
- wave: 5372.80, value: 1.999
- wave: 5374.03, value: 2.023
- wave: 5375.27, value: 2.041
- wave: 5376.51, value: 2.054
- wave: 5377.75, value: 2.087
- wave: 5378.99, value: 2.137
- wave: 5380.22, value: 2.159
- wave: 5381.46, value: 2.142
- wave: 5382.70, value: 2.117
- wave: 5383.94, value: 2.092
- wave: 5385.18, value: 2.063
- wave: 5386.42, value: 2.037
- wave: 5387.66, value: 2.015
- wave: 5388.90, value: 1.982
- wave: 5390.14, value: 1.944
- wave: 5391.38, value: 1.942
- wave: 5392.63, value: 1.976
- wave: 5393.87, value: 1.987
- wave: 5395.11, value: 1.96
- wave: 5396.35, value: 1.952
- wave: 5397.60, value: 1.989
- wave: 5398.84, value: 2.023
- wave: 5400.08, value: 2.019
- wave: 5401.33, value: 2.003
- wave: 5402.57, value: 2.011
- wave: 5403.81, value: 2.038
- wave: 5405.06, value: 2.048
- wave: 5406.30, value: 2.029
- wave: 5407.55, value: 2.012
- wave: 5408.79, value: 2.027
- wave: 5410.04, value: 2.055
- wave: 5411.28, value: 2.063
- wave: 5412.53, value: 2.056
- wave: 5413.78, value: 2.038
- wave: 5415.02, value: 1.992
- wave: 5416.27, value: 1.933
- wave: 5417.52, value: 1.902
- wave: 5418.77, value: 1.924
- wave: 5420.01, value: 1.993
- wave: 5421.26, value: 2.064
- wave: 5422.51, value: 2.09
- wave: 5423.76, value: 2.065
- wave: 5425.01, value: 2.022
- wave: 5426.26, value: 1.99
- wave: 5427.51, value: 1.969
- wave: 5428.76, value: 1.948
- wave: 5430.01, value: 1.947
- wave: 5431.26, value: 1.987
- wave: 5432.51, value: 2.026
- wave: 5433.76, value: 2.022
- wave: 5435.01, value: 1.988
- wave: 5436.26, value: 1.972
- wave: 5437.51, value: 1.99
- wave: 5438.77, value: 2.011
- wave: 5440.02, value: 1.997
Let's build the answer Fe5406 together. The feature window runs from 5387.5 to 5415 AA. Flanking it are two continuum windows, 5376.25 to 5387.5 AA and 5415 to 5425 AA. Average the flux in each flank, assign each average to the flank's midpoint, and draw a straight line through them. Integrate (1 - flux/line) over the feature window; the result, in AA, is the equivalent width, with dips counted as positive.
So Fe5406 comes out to 0.5 AA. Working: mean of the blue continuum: 2.1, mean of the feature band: 2.01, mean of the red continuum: 2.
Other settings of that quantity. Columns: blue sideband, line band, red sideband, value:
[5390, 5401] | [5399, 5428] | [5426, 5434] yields -0.5 AA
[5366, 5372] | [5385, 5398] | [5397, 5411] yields 0.2 AA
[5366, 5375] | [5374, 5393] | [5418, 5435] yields -0.4 AA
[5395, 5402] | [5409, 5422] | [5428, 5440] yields -0.1 AA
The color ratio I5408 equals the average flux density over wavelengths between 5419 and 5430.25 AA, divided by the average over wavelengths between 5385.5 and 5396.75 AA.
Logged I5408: 1.0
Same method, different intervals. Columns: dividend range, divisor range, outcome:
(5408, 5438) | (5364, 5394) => 0.99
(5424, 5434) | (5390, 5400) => 1.01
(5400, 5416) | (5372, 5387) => 0.98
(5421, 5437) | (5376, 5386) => 0.95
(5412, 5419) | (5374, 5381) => 0.94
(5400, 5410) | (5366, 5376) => 1.00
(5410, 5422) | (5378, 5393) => 0.97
